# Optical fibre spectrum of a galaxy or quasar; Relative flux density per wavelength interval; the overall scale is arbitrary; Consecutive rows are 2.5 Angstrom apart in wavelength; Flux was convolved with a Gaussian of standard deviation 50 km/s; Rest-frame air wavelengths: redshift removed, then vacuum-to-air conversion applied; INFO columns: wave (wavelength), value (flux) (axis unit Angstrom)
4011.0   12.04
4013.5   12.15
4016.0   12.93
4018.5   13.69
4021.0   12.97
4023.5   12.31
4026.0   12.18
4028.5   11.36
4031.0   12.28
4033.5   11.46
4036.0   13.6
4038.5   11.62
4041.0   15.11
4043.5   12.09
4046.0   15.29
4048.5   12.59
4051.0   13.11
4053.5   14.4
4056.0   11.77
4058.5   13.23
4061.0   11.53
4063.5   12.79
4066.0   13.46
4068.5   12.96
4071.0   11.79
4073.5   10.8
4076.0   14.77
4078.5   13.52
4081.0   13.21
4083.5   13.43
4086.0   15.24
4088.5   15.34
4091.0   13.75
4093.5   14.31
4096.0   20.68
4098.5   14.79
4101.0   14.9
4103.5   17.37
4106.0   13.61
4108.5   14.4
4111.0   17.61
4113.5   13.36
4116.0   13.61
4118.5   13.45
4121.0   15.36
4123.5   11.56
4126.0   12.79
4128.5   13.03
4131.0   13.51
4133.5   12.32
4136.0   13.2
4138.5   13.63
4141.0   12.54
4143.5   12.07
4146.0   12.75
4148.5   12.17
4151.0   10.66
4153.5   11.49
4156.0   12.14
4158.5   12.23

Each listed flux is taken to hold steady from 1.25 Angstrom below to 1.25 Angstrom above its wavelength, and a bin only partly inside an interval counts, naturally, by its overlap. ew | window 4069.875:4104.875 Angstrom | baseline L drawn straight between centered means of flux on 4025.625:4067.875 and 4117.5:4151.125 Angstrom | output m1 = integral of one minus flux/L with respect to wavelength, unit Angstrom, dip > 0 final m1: -4.7 Angstrom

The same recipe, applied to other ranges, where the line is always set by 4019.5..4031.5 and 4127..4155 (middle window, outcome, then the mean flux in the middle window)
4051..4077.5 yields -1.0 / 12.8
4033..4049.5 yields -1.2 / 13.2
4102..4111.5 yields -2.4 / 15.6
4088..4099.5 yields -3.2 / 15.8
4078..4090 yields -1.8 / 14.2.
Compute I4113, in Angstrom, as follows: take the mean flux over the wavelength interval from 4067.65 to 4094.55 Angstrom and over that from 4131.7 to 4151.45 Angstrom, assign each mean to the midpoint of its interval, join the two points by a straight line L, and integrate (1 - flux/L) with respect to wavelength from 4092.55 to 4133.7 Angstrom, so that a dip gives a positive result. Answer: -4.9 Angstrom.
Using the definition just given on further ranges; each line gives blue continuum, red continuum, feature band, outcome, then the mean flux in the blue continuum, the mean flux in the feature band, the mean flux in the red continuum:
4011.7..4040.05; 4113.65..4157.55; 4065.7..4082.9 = -0.5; 12.4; 12.9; 12.7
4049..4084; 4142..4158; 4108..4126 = -2.6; 12.9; 14.1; 11.9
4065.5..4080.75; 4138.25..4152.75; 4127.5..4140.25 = -0.9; 12.9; 13.1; 12.2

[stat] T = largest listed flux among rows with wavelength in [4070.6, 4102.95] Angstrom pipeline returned 20.68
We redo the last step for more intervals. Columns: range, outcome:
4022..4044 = 15.11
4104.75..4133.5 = 17.61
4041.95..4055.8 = 15.29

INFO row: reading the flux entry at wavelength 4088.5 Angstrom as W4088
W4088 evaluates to 15.34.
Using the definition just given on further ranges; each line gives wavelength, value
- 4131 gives 13.51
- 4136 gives 13.2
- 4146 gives 12.75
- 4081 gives 13.21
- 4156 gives 12.14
